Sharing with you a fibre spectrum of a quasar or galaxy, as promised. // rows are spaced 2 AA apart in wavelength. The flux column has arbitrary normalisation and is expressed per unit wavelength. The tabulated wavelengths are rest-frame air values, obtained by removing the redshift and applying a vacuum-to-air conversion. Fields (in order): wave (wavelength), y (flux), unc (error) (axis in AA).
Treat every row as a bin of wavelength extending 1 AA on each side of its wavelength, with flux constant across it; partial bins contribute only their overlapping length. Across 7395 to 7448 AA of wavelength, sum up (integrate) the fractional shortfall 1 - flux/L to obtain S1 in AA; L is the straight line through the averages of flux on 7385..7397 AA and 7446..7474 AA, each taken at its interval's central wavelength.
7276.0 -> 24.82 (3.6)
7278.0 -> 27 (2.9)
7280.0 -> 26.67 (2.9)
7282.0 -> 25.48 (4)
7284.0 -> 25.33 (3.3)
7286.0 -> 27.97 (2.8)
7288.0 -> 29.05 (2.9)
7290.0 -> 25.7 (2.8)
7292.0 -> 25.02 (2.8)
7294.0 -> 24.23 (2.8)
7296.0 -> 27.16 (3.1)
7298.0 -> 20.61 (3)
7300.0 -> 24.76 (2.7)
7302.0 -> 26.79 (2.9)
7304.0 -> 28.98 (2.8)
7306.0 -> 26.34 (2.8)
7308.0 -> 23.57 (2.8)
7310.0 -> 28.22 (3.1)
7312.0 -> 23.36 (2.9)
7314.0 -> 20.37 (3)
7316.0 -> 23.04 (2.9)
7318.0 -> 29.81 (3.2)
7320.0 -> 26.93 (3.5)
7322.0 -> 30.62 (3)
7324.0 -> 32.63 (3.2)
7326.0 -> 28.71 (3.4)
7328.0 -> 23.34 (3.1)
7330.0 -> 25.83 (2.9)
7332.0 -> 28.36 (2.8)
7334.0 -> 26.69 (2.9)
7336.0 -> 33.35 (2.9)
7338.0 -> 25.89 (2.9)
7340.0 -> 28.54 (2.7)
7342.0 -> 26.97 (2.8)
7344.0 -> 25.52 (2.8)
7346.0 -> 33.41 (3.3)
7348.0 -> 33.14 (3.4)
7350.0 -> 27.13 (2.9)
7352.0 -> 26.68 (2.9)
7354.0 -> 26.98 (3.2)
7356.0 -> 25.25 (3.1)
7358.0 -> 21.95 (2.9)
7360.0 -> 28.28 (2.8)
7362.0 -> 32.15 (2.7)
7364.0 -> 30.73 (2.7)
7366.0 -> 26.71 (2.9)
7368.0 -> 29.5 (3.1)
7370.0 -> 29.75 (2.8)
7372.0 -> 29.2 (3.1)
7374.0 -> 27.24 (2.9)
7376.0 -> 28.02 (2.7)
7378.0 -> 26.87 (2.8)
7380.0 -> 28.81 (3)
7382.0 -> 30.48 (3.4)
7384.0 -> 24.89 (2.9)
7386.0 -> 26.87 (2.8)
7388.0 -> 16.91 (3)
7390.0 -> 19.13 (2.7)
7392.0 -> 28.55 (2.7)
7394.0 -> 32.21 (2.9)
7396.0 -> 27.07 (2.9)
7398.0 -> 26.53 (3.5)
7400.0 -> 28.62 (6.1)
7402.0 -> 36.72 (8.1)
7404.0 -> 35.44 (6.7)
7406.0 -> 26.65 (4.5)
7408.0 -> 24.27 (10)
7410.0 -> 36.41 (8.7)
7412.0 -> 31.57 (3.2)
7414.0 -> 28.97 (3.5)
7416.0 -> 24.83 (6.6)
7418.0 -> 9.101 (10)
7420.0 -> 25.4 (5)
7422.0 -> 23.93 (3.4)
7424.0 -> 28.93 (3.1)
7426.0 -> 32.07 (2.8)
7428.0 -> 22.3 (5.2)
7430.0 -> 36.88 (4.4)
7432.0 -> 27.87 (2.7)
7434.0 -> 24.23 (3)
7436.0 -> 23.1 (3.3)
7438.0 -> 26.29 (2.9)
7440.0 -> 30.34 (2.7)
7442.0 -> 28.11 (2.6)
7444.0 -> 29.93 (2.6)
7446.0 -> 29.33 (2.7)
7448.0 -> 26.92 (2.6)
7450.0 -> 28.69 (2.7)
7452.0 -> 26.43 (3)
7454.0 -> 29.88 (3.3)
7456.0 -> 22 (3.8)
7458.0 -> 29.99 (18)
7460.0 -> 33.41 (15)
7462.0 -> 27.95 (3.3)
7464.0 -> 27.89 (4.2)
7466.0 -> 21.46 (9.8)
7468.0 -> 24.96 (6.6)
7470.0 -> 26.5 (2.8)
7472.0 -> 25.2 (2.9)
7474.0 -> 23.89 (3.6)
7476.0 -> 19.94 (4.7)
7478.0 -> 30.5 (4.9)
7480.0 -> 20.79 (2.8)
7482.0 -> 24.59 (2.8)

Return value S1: -3.9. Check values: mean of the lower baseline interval 25.1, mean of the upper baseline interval 27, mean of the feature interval 27.9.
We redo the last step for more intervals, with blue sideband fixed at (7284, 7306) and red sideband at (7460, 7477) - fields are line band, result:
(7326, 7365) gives -3.2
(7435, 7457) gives -1.8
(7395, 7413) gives -3.4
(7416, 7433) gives -0.2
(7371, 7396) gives -1.0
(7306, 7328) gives -0.5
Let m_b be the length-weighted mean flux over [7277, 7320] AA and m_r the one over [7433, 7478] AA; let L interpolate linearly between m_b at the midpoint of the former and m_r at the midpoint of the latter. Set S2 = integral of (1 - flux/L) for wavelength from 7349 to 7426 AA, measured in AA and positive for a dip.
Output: -3.2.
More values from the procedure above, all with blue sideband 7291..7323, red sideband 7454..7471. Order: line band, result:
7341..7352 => -1.29 AA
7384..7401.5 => 0.24 AA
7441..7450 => -0.60 AA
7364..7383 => -1.77 AA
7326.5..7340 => -0.81 AA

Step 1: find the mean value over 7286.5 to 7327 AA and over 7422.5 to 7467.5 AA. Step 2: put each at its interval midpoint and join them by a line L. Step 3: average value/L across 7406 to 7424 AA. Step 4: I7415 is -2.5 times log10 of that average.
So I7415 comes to 0.07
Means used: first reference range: 26.3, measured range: 25.8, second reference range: 27.8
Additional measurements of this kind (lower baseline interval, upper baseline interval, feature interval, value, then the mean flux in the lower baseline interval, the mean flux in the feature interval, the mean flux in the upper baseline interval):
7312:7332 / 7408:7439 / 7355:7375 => -0.05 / 26.7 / 28.1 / 26.7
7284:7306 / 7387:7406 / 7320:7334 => -0.06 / 26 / 28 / 27.8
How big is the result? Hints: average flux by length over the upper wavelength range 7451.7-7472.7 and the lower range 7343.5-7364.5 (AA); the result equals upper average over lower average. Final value 1.0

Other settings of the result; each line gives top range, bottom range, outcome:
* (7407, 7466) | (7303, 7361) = 1.01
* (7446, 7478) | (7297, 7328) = 1.01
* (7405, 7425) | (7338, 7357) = 0.93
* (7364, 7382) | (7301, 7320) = 1.11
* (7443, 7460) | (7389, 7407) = 0.97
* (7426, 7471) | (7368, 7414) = 0.97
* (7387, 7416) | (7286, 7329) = 1.08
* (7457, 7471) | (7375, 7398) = 1.04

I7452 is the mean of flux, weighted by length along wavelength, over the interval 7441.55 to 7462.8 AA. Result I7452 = 28.4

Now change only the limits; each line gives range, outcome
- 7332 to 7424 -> 27.7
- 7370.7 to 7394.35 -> 26.5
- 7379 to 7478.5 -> 27.2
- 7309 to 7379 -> 27.7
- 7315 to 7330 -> 27.7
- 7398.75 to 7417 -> 30.3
